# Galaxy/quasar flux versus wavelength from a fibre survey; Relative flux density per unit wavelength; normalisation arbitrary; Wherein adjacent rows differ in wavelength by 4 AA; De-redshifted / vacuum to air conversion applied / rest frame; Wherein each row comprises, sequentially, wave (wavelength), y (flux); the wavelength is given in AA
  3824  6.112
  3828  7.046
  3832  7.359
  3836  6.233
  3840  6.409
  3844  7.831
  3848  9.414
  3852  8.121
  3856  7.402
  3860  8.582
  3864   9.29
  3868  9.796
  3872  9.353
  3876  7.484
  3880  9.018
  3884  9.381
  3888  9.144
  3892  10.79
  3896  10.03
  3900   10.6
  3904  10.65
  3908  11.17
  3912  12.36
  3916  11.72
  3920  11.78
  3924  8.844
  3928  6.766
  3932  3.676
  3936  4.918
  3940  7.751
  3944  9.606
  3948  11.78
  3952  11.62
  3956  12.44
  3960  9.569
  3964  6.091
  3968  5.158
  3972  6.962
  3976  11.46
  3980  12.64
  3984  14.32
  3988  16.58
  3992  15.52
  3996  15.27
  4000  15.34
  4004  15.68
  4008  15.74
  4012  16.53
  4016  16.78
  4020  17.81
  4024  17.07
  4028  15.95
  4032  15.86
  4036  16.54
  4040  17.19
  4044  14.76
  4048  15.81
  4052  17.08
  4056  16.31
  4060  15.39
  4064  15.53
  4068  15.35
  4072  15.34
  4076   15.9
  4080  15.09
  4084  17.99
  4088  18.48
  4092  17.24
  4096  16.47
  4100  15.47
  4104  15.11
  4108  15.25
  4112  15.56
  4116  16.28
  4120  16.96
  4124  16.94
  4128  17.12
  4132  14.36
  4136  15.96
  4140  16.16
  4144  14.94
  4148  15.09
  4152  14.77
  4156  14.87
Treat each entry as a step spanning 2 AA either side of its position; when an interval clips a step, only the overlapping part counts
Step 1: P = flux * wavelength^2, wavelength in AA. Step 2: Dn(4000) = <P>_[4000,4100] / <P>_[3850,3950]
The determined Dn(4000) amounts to 1.9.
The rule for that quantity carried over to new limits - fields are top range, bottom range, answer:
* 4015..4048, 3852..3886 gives 2.04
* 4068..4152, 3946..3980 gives 1.80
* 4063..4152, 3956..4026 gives 1.26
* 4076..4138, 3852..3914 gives 1.89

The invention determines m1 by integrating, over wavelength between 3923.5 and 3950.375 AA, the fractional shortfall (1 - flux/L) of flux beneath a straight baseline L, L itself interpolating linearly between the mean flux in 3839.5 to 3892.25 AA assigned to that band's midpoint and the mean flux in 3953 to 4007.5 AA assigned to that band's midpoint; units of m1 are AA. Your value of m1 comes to 8.13 AA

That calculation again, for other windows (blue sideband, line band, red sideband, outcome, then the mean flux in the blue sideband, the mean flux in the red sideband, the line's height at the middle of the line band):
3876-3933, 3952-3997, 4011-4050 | 7.2 AA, 9.74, 16.4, 13.5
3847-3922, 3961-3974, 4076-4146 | 6.2 AA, 9.8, 16.2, 12.1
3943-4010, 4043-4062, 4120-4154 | -2.9 AA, 12.1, 15.7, 13.8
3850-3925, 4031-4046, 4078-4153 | -2.3 AA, 9.78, 16.1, 14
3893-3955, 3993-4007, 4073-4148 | -3.6 AA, 9.62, 16.1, 12.3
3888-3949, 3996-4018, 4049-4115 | -4.9 AA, 9.45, 16.1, 13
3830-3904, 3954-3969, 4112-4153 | 3.6 AA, 8.73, 15.9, 11.3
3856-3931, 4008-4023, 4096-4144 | -4.4 AA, 9.67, 15.9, 13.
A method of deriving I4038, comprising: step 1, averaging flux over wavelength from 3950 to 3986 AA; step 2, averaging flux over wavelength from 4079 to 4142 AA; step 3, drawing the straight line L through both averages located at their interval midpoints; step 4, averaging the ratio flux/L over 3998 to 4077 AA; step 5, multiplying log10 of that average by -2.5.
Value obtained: -0.23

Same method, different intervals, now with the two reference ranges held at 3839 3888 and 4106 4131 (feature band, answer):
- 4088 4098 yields -0.11 mag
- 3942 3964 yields 0.07 mag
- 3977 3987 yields -0.12 mag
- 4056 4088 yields -0.08 mag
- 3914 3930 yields 0.06 mag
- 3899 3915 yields -0.14 mag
